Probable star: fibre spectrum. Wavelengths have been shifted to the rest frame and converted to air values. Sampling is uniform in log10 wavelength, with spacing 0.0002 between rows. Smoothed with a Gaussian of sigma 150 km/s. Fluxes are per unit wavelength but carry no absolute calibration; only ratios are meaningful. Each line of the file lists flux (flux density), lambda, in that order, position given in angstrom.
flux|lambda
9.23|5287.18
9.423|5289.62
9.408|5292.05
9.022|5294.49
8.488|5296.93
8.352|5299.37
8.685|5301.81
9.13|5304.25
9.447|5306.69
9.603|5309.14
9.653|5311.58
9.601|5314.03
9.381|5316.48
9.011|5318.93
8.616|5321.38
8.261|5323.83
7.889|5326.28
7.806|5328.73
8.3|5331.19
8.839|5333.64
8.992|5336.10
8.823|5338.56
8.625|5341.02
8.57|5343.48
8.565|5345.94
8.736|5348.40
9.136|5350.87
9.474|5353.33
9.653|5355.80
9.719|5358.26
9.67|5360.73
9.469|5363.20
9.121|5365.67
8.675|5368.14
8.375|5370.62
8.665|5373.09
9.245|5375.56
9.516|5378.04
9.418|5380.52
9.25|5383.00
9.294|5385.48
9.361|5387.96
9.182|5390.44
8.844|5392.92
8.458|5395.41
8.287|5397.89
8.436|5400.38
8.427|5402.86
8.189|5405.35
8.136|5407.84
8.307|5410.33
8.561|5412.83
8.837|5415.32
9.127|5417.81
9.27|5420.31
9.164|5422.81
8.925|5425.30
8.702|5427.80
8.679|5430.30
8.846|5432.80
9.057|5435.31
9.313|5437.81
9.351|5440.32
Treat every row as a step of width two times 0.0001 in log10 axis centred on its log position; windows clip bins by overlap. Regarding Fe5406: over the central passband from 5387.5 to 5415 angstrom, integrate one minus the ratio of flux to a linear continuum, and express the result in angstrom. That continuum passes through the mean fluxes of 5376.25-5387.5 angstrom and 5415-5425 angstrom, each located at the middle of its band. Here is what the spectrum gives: 2.0 angstrom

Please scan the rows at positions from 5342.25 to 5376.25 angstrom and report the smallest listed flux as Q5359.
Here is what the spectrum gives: 8.375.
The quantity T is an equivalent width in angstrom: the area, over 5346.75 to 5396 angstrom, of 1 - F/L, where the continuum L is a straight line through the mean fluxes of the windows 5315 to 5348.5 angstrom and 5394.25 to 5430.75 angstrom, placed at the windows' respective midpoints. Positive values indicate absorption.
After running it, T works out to -3.1 angstrom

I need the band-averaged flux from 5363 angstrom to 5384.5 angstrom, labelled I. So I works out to 9.06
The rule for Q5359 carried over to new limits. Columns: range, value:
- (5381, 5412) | 8.136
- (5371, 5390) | 8.665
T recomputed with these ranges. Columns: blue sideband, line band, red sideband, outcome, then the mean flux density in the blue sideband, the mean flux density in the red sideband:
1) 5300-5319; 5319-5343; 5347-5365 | 2.2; 9.3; 9.39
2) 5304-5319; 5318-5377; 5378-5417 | 2.0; 9.45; 8.76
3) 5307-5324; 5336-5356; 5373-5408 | 0.4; 9.23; 8.88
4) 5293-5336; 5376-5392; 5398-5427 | -1.1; 8.84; 8.66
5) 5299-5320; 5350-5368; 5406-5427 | -0.8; 9.24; 8.77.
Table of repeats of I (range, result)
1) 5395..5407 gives 8.35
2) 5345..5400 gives 9.09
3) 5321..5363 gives 8.83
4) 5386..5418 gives 8.63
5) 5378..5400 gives 9.02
